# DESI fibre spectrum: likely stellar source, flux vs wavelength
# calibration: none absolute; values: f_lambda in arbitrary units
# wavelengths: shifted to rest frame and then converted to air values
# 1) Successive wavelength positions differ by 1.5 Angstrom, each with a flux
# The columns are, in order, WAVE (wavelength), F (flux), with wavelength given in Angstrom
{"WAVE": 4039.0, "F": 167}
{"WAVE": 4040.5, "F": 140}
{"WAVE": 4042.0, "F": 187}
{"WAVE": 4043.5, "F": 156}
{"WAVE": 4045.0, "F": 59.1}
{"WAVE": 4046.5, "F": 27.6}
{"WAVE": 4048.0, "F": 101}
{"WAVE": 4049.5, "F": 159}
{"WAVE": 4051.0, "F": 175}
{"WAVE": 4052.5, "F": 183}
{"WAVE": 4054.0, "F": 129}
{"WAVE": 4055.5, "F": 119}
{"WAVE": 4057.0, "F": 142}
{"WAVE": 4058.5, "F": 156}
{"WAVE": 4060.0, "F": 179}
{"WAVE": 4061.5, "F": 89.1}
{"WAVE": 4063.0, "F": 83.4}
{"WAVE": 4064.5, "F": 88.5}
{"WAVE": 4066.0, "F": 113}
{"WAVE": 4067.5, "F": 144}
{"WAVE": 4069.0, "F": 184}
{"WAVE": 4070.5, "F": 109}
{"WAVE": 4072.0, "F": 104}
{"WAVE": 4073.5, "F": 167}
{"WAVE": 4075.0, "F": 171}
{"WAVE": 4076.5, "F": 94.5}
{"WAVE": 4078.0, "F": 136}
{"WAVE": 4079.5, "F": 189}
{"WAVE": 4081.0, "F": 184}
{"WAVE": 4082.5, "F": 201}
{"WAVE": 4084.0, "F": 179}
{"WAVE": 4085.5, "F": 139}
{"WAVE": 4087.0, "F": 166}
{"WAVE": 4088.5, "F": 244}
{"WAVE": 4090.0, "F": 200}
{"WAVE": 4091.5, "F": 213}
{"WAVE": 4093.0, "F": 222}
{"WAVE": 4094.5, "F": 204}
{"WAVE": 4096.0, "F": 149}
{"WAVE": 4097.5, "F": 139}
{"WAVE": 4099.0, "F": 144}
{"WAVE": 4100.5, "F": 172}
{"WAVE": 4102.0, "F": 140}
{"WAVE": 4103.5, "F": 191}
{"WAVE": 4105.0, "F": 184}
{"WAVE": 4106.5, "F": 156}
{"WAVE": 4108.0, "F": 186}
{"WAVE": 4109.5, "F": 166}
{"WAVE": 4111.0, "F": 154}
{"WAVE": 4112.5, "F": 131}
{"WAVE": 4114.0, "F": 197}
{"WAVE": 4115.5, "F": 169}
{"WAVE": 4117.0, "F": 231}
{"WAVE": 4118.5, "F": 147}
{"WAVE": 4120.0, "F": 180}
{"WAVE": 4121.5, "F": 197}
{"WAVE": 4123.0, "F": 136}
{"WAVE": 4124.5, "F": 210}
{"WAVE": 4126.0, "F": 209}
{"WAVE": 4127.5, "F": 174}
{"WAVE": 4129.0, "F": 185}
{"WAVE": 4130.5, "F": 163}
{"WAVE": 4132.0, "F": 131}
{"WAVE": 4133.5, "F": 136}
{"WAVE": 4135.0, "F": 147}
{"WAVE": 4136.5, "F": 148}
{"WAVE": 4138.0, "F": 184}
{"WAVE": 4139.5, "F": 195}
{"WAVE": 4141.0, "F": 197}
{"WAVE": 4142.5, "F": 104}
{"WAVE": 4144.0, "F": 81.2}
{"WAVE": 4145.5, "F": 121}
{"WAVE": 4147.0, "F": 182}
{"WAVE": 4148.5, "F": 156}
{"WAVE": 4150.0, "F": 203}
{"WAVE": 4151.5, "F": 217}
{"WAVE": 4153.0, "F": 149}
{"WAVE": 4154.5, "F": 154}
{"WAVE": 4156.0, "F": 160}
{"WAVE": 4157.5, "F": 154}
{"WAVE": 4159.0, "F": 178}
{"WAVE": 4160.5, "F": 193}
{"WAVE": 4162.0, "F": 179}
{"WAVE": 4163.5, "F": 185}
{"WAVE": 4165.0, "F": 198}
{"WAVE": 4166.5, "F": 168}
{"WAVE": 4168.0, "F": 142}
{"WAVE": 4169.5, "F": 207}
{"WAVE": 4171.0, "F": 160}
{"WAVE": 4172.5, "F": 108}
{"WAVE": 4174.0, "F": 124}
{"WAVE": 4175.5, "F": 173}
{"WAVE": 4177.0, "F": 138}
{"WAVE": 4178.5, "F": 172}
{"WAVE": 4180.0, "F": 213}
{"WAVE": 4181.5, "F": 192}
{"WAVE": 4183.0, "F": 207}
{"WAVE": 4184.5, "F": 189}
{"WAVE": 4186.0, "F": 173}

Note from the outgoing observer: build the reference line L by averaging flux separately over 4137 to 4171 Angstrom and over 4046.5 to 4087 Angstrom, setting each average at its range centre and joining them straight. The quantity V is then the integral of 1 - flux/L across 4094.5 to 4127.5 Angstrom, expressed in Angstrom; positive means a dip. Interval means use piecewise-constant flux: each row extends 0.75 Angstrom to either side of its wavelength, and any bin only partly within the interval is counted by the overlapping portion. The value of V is -3.5 Angstrom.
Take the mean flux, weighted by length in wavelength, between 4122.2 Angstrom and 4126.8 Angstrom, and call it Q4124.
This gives 185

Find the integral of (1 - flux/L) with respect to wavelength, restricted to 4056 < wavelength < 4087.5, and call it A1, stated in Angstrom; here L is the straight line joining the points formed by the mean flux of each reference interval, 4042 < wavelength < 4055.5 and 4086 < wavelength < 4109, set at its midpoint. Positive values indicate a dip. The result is 1.9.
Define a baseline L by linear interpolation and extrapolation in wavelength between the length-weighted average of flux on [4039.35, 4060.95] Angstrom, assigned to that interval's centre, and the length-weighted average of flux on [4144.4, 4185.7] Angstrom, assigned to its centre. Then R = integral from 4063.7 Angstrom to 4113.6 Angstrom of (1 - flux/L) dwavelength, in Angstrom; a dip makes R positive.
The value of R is -4.87 Angstrom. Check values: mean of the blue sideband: 137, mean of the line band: 163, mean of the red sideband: 170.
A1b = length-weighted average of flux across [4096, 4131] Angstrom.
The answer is 172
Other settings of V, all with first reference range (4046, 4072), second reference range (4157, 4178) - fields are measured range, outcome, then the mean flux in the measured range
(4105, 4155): -4.9 Angstrom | 167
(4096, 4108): -1.6 Angstrom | 162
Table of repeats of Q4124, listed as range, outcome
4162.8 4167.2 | 184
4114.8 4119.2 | 183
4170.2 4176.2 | 142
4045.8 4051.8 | 117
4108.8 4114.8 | 162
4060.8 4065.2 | 87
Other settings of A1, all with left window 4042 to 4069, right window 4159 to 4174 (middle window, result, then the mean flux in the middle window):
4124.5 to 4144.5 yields -0.5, 161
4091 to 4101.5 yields -2.5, 176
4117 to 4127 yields -2.0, 184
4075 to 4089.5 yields -3.5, 171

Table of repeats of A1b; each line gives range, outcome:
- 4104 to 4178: 166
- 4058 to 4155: 163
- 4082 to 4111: 178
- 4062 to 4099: 159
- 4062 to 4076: 128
